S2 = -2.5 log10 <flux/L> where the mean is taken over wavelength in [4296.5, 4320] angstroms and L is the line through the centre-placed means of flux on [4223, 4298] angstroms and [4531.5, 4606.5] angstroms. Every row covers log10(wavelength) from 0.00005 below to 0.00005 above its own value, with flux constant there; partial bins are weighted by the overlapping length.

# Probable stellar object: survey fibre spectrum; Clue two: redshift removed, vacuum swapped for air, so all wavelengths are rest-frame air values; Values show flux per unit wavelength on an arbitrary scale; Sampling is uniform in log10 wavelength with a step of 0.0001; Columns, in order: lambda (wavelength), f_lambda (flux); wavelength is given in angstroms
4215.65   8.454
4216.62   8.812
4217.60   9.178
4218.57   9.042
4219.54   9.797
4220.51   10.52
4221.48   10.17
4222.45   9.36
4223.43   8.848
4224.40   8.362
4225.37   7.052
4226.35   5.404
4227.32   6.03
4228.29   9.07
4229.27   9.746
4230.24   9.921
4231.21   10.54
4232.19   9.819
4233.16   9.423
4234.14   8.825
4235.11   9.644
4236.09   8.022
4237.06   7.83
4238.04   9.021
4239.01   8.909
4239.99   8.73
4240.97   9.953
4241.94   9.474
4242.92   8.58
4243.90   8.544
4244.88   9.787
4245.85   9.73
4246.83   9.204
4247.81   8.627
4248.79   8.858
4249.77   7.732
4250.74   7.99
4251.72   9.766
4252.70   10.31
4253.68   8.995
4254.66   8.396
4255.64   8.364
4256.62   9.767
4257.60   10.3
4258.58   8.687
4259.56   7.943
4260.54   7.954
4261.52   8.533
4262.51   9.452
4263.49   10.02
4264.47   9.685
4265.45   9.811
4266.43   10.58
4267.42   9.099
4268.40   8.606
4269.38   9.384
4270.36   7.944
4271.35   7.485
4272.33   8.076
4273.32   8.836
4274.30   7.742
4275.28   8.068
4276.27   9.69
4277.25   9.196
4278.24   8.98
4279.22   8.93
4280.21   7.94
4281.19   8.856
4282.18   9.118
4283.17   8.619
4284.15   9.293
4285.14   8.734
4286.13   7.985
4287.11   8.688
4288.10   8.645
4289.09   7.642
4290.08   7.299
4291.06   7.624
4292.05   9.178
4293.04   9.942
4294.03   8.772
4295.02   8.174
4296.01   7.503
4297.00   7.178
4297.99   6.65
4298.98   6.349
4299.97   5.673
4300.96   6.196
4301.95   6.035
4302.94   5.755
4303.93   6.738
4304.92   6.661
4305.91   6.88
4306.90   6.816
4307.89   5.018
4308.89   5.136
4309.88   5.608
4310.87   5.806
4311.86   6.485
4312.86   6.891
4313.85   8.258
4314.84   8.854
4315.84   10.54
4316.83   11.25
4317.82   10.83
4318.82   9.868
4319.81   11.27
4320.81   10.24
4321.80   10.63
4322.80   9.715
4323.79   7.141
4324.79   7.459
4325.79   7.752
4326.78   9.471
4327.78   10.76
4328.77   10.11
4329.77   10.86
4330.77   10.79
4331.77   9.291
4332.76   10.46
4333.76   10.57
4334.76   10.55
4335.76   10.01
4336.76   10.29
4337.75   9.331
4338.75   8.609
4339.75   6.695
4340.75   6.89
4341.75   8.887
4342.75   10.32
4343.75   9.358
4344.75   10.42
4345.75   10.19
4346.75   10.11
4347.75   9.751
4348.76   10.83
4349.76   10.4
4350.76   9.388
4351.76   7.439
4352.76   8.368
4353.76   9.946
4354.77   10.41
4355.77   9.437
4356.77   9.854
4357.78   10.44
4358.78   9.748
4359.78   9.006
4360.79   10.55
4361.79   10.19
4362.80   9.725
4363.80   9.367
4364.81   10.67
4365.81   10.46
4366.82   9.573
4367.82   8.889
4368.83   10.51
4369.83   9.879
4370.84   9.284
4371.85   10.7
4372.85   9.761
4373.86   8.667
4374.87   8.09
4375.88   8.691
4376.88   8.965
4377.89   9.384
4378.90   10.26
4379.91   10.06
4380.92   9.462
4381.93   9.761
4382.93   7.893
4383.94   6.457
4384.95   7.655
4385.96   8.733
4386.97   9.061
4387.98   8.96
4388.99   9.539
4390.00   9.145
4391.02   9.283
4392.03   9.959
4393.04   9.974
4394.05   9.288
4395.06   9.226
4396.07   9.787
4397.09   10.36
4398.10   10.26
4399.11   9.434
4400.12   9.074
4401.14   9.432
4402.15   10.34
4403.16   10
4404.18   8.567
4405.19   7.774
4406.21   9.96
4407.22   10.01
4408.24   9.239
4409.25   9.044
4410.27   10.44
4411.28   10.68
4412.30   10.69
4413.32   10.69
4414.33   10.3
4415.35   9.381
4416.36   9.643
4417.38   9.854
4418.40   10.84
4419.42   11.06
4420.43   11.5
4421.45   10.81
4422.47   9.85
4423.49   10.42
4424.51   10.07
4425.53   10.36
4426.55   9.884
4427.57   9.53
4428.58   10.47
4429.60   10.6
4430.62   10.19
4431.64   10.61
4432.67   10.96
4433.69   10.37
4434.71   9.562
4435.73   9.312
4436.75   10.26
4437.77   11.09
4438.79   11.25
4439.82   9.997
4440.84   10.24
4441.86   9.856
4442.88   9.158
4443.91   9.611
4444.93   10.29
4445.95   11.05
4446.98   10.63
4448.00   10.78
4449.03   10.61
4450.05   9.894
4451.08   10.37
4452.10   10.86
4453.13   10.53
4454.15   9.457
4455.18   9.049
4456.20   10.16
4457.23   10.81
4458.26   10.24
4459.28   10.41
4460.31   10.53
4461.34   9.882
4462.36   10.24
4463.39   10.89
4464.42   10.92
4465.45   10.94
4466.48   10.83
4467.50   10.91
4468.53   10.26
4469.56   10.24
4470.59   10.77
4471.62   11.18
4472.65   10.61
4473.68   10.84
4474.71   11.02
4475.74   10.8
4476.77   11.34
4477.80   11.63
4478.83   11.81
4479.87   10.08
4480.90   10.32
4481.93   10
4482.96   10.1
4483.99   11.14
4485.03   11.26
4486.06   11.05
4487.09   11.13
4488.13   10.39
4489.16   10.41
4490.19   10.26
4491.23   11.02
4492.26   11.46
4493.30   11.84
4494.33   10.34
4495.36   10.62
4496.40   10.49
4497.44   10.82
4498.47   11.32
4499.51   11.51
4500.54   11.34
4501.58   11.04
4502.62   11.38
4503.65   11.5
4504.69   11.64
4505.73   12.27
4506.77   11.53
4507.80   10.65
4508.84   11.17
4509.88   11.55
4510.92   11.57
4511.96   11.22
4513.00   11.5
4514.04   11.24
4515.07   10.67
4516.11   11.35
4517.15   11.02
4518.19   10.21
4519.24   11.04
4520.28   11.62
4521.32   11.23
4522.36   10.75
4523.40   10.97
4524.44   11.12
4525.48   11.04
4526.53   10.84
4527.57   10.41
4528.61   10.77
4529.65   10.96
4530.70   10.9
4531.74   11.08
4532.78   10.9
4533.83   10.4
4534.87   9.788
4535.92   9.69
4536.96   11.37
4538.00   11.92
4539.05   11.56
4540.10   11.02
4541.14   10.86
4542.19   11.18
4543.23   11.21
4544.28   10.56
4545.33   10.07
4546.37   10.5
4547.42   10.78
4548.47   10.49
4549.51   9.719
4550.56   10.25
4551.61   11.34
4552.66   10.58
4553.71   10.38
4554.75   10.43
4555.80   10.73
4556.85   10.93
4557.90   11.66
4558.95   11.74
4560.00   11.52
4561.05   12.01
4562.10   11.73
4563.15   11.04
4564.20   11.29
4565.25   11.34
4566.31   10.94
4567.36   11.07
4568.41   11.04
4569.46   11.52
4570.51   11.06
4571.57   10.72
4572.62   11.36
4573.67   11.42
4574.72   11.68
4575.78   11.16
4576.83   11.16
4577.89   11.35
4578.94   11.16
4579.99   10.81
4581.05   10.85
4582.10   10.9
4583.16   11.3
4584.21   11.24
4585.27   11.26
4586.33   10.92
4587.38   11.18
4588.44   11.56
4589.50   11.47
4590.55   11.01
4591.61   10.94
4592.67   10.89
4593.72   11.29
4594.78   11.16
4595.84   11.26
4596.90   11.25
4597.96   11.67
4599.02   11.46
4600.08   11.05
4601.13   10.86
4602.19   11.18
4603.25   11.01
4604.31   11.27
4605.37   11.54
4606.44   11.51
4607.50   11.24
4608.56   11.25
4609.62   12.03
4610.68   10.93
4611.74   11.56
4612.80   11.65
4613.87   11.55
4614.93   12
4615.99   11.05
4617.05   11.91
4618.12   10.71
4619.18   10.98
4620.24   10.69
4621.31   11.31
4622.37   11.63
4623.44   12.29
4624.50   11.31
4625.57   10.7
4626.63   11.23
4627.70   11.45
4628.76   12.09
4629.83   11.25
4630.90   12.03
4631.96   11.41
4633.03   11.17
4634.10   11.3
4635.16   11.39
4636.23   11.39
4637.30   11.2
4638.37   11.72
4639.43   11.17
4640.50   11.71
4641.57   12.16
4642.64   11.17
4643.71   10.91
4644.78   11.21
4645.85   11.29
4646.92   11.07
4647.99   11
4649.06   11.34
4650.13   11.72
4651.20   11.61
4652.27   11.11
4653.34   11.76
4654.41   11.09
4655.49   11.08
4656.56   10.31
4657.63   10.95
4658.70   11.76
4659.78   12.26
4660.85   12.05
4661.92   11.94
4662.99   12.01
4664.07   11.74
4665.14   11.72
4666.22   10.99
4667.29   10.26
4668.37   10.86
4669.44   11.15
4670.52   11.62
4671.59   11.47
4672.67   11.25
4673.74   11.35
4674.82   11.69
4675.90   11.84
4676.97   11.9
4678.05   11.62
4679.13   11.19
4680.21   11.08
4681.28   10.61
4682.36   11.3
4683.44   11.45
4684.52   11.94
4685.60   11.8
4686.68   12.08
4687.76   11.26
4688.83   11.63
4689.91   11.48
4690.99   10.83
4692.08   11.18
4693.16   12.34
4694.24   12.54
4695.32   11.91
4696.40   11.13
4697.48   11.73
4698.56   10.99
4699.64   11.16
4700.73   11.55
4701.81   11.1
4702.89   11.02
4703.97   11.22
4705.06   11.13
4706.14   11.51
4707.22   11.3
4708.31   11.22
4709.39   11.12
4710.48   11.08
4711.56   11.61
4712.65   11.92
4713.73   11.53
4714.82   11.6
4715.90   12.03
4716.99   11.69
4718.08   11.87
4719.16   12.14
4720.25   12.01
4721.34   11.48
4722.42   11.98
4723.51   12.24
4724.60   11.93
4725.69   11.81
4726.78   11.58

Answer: 0.238 mag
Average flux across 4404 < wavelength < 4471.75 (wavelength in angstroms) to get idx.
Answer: 10.3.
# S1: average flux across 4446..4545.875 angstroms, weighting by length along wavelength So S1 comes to 10.8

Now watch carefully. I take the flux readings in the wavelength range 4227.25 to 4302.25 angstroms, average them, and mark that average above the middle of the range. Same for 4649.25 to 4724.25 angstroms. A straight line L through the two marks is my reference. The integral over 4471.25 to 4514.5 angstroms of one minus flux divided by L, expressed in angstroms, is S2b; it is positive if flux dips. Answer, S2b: -3.6 angstroms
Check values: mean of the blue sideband 8.68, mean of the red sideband 11.5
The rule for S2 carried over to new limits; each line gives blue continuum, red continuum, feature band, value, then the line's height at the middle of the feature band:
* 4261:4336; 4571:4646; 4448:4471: -0.05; 9.96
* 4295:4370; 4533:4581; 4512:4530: -0.03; 10.6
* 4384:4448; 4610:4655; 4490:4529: -0.06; 10.5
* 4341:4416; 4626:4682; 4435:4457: -0.02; 10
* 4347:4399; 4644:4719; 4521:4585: -0.04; 10.6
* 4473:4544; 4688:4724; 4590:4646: 0.00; 11.3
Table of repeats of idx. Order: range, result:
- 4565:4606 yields 11.2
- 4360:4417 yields 9.52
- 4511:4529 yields 11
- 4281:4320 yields 7.78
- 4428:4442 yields 10.4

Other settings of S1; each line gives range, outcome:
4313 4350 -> 9.66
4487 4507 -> 11.1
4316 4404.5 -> 9.56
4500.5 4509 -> 11.4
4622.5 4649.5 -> 11.4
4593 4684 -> 11.4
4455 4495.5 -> 10.7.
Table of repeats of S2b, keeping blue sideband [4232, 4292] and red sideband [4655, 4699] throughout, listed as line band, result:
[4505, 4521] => -1.2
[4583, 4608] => -0.6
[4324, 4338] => -0.8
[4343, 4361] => -0.6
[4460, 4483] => -1.2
